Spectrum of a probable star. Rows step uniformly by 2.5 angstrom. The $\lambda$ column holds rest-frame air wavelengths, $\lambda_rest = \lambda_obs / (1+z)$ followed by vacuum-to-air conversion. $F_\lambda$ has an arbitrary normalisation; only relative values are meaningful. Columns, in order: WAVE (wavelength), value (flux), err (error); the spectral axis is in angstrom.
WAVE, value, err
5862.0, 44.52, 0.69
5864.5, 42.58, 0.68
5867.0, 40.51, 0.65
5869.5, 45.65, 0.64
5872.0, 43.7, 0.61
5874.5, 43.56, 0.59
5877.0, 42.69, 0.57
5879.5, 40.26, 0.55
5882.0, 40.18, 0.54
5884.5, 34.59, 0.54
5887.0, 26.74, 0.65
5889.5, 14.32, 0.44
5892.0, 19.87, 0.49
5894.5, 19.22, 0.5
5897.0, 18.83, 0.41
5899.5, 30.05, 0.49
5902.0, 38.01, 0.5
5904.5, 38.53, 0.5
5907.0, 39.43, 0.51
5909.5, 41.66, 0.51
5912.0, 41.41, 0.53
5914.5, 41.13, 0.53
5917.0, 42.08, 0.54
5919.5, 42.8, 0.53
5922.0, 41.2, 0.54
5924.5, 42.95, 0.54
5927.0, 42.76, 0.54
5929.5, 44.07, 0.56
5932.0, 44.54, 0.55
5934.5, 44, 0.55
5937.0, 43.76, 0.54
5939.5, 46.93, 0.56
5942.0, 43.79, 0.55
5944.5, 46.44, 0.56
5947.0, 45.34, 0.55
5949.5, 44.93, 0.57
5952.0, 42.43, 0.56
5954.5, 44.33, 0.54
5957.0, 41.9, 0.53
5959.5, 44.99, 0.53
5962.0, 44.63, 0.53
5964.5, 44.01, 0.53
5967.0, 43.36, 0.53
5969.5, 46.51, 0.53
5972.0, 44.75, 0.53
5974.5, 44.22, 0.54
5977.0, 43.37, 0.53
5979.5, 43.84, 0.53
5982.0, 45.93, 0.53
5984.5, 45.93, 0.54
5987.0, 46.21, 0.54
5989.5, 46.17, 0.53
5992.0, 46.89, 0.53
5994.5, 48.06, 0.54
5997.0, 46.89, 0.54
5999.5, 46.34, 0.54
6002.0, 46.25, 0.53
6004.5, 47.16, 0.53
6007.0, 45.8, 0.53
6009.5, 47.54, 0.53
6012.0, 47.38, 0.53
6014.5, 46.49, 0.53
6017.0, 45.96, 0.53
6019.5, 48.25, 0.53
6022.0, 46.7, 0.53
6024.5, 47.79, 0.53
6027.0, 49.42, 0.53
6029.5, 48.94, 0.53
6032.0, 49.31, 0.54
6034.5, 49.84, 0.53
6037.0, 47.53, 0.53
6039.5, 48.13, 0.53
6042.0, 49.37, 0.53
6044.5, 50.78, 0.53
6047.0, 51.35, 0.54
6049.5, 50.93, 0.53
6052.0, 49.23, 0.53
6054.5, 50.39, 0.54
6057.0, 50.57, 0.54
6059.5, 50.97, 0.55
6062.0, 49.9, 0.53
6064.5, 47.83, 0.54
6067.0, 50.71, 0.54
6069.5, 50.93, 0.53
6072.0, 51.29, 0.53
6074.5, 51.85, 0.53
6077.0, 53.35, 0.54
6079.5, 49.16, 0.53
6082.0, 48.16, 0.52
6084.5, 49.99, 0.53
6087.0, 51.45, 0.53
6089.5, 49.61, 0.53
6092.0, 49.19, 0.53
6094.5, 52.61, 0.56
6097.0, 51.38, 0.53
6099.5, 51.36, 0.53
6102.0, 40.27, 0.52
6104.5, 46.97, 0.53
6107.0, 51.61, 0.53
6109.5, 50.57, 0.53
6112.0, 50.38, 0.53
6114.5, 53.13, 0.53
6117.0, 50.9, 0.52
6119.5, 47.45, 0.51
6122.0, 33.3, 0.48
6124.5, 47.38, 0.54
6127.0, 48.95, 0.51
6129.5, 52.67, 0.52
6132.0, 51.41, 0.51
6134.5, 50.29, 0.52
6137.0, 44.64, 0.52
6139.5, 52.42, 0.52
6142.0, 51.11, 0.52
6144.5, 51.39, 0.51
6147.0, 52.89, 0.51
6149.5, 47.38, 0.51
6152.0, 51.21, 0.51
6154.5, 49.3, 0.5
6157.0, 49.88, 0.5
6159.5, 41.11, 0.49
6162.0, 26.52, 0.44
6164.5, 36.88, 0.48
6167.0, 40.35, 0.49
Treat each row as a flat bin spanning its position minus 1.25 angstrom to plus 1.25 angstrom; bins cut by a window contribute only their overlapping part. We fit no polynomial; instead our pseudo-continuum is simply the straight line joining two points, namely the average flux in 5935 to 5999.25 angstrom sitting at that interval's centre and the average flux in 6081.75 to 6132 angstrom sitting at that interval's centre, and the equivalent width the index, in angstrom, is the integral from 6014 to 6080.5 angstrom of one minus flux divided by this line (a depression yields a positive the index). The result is -3.2 angstrom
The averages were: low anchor 45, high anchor 48.9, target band 49.6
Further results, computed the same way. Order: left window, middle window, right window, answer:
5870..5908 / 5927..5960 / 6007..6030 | -4.5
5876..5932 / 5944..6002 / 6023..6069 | -3.6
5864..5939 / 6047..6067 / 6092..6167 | -2.5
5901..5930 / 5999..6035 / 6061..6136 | -1.3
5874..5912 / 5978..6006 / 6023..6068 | -1.7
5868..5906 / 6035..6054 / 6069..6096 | -1.0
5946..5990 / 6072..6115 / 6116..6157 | -2.0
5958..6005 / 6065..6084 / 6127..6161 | -1.1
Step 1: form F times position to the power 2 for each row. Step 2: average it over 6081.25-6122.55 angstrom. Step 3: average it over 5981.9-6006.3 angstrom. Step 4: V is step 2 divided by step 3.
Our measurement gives 1.09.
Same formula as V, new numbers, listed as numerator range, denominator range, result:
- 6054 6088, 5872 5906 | 1.69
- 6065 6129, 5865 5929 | 1.44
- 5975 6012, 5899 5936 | 1.15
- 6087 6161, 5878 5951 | 1.38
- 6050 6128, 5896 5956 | 1.26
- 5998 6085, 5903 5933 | 1.22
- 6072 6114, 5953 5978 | 1.18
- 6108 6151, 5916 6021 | 1.15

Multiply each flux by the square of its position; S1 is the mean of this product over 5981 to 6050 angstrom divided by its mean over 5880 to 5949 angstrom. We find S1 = 1.3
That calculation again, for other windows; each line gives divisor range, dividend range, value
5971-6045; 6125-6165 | 1.06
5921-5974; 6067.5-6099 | 1.20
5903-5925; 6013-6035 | 1.21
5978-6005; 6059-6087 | 1.12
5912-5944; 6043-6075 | 1.22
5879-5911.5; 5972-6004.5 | 1.53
